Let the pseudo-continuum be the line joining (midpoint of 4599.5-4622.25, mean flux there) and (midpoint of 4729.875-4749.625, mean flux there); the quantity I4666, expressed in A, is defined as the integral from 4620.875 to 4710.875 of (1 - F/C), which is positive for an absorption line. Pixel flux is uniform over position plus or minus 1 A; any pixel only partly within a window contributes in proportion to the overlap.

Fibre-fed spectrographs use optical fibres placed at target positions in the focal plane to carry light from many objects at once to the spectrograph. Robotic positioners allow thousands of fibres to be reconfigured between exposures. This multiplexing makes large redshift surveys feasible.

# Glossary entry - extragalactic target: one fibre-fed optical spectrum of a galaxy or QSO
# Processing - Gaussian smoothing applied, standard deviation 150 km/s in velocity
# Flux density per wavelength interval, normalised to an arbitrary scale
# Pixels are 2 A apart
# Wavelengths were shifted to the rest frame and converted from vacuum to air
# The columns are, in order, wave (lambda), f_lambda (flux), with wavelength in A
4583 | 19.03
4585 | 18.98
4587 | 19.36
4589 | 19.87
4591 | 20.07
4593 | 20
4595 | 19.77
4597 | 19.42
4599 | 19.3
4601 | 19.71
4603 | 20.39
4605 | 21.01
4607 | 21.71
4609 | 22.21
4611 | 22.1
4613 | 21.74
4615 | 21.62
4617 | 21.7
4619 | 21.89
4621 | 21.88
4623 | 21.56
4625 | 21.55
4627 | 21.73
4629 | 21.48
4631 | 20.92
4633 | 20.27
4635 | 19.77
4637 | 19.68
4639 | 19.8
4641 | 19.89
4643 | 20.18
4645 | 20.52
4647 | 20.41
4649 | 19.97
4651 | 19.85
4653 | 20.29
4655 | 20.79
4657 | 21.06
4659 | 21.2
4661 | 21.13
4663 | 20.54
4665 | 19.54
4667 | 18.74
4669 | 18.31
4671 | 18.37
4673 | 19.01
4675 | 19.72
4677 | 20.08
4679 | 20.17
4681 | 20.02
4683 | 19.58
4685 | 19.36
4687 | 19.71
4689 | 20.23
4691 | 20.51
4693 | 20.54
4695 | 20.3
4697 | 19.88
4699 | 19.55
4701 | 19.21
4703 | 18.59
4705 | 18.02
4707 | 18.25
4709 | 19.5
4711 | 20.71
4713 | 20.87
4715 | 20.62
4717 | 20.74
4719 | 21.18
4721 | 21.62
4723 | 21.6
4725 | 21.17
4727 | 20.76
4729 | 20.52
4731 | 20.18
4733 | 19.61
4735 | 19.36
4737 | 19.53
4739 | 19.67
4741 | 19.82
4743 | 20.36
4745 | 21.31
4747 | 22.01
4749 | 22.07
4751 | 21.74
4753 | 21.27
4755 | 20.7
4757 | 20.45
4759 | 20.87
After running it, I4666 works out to 4.0 A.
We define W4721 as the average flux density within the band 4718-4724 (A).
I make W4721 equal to 21.5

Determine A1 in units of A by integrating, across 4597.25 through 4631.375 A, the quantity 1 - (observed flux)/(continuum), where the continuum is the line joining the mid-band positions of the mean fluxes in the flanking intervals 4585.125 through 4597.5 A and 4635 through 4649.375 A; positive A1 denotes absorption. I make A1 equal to -2.5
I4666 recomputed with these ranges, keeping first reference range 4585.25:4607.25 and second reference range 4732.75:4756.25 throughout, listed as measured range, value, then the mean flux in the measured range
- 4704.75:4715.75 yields 0.4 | 19.8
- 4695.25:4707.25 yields 0.8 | 19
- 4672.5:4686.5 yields 0.4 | 19.7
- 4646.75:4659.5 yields -0.2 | 20.5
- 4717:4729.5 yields -0.4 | 21.1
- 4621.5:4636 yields -0.7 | 21.1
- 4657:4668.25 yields 0.0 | 20.3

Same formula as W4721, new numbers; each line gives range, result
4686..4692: 20.2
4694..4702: 19.7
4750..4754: 21.5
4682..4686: 19.5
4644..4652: 20.2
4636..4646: 20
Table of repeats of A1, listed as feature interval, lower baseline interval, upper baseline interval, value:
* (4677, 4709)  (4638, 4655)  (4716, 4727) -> 1.85 A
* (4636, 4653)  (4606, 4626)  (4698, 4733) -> 1.02 A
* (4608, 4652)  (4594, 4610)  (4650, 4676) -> -1.64 A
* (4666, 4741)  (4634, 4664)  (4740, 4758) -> 3.11 A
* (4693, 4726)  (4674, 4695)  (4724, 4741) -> -0.13 A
